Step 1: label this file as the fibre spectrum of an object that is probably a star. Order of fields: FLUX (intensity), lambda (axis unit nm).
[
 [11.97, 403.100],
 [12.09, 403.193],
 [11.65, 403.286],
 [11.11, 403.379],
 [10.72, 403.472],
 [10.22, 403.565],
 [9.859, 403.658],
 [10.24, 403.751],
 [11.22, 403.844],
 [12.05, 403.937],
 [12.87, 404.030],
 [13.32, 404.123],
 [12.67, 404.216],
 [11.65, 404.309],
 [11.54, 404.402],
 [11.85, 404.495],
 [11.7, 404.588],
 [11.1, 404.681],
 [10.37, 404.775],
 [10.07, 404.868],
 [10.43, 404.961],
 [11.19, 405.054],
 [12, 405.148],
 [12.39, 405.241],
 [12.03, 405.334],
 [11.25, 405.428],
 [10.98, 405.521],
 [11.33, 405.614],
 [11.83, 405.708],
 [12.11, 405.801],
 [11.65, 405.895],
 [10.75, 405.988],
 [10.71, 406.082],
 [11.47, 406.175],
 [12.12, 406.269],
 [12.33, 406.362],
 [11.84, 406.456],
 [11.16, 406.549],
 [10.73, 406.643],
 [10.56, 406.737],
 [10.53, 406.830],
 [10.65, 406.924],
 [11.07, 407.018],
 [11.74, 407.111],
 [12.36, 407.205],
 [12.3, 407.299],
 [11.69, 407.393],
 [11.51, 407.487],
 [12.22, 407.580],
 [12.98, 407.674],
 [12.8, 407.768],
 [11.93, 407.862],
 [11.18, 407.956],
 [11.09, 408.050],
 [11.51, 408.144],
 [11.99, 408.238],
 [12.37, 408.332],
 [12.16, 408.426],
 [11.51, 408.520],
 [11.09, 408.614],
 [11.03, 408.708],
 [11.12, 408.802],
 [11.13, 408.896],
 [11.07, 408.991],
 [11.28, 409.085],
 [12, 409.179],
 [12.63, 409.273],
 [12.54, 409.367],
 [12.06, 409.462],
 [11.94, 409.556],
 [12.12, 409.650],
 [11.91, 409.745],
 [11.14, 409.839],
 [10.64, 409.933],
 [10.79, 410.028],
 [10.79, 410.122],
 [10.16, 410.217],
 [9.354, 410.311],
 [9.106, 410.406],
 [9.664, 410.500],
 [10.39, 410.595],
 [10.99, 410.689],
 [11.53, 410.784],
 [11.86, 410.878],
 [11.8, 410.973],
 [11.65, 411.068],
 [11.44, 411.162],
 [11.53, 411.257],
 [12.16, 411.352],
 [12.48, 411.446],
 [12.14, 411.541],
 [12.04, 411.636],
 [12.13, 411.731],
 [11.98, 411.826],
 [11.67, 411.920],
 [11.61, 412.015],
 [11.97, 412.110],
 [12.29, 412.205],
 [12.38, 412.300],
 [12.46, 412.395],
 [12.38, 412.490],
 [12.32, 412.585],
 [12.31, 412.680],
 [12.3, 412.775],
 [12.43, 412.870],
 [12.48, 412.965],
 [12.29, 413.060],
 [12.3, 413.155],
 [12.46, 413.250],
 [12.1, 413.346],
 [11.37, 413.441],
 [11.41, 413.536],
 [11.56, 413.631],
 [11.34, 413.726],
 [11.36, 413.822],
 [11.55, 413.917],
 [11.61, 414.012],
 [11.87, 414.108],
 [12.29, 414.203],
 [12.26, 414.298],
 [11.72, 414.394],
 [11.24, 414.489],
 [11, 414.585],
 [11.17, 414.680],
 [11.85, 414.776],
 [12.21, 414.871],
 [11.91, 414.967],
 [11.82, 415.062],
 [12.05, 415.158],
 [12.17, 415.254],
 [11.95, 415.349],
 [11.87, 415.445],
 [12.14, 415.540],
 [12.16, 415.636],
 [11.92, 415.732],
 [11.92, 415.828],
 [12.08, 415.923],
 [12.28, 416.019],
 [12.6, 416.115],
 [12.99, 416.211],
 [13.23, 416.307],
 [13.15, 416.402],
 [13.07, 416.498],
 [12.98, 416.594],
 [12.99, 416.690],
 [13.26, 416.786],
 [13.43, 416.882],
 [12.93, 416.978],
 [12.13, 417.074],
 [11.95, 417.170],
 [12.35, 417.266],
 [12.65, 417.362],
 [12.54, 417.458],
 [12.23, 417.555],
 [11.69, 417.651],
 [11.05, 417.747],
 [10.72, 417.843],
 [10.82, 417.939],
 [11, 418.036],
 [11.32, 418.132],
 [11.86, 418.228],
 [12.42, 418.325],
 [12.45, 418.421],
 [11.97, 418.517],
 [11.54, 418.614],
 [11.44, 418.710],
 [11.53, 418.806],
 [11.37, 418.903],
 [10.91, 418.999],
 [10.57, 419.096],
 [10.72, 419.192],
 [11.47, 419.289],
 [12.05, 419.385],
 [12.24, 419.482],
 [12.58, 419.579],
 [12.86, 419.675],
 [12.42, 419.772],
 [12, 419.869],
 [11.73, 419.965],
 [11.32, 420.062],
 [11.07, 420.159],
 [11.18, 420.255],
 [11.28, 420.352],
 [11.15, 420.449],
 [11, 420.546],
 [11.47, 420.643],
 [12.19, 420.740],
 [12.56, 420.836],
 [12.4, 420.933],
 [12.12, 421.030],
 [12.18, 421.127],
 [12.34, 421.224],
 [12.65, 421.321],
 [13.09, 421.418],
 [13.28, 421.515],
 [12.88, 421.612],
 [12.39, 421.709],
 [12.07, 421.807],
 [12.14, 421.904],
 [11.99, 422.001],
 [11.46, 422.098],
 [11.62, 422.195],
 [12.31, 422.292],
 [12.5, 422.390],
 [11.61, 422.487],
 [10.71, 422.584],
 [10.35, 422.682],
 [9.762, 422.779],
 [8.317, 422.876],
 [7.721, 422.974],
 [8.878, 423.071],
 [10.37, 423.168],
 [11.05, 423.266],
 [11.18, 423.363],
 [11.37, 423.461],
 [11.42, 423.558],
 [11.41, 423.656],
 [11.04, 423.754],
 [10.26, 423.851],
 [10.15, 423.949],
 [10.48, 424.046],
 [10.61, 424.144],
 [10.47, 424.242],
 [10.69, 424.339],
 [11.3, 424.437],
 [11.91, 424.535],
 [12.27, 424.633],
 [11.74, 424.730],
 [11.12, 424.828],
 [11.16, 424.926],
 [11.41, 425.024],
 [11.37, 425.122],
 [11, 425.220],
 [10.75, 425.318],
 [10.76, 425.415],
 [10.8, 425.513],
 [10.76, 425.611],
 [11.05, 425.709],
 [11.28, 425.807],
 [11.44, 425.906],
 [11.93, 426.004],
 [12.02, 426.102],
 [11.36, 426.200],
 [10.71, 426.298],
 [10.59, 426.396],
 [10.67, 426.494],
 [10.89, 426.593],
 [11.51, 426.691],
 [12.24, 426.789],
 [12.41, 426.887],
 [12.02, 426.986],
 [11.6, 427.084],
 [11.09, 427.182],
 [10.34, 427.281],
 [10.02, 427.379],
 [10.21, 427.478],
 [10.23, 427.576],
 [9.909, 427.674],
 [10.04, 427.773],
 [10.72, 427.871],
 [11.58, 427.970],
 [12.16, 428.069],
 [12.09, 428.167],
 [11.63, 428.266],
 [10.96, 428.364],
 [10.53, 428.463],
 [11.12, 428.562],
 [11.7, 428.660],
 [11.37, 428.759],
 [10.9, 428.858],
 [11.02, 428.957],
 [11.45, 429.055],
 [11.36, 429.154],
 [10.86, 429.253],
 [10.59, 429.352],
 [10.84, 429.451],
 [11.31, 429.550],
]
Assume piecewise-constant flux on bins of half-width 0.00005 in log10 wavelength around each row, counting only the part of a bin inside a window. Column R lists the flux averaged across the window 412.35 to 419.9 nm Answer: 12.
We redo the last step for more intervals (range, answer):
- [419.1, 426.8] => 11.4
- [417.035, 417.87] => 12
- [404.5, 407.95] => 11.5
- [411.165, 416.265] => 12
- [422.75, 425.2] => 10.7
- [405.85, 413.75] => 11.6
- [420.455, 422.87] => 11.9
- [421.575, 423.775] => 11.1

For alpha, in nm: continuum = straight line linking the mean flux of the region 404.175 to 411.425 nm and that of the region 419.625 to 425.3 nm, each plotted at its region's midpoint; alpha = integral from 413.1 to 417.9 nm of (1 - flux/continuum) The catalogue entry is -0.29 nm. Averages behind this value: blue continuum 11.4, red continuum 11.4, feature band 12.1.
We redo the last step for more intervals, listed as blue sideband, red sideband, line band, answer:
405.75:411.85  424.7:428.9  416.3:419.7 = -0.21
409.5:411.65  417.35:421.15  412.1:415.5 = -0.17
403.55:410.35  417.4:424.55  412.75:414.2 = -0.05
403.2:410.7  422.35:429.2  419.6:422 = -0.21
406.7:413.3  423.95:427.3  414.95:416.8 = -0.15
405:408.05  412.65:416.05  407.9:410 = 0.01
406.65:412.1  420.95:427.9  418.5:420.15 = -0.06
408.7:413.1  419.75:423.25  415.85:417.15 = -0.14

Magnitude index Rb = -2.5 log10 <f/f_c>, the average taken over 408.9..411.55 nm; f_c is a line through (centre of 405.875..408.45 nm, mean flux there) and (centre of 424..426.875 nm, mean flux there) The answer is 0.02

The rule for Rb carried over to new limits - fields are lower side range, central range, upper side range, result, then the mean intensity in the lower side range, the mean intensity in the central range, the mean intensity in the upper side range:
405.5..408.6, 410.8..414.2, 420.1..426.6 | -0.04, 11.6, 12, 11.3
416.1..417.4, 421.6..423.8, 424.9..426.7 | 0.07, 12.8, 11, 11.1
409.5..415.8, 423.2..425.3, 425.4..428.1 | 0.01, 11.7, 11.1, 11.1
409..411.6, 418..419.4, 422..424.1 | -0.06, 11.3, 11.5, 10.7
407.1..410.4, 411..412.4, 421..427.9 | -0.04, 11.6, 12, 11.2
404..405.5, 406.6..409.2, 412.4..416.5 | 0.02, 11.6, 11.6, 12.1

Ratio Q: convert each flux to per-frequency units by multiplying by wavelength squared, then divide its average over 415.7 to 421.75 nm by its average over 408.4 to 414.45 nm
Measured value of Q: 1.07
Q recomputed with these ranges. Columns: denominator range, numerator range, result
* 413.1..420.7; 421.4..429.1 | 0.97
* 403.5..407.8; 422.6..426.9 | 1.04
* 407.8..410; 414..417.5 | 1.09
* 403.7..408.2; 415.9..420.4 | 1.10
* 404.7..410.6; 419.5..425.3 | 1.08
